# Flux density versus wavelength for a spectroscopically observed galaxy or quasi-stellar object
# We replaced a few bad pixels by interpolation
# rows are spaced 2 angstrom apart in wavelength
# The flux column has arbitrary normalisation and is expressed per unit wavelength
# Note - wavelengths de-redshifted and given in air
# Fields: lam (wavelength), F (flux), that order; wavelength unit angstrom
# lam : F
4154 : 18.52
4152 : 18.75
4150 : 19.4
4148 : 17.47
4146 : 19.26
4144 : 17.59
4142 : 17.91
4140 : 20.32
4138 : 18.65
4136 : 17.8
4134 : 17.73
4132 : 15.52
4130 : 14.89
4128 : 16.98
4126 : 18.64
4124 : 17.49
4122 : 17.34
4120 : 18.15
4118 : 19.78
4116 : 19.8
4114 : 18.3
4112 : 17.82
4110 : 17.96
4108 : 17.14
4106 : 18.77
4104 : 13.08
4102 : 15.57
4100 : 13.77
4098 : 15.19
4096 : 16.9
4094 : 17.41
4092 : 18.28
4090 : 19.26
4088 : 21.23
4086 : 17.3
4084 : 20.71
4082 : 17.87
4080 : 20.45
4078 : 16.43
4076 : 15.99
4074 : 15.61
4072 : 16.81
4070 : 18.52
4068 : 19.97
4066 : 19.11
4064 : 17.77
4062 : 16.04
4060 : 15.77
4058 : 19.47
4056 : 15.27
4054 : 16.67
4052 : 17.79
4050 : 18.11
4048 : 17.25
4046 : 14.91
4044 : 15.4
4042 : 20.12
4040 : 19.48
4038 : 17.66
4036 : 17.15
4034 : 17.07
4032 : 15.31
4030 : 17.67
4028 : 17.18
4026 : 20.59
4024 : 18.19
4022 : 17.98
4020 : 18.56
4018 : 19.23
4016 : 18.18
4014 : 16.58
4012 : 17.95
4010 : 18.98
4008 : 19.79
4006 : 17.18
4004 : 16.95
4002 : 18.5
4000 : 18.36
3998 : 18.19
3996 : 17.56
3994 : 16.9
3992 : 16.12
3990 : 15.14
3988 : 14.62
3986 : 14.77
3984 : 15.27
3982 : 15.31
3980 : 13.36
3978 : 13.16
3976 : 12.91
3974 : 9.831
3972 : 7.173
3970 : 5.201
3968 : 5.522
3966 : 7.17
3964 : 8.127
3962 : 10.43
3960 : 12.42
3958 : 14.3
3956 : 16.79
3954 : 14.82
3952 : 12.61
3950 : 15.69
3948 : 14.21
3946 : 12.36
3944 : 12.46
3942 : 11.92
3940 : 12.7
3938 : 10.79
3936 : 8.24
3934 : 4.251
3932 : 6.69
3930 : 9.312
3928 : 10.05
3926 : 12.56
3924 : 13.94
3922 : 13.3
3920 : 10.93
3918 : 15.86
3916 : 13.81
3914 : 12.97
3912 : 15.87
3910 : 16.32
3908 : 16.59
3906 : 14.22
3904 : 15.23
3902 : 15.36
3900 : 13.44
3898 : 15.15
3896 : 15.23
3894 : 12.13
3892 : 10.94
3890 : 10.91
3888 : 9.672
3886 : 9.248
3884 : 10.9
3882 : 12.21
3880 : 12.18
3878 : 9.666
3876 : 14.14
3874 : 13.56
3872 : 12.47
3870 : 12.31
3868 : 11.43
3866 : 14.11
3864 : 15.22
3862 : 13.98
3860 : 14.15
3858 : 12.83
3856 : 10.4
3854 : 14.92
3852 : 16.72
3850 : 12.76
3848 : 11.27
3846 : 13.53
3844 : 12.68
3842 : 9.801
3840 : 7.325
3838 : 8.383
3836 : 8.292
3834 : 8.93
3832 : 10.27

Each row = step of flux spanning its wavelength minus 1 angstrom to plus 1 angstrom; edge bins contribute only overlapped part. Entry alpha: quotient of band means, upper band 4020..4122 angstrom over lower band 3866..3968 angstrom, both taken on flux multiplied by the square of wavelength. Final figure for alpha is 1.55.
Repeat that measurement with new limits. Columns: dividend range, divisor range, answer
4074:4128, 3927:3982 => 1.74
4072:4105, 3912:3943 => 1.65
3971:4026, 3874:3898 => 1.46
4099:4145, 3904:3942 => 1.58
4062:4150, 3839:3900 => 1.61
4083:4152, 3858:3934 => 1.56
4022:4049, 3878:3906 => 1.51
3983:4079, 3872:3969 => 1.50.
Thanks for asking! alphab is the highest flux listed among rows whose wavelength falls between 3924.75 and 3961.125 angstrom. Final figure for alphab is 16.79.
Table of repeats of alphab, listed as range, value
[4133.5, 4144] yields 20.32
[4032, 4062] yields 20.12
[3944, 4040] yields 20.59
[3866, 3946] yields 16.59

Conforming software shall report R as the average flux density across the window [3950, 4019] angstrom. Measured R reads 14.4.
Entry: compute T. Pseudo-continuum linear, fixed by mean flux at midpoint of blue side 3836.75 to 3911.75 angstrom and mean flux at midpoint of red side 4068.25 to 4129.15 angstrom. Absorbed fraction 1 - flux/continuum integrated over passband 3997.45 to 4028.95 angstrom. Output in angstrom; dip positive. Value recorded -5.0 angstrom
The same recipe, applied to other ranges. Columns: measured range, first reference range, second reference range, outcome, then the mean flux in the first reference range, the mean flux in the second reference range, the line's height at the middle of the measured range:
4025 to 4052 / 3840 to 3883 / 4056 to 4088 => -0.8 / 12.7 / 17.9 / 17.1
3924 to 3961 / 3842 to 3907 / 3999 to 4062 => 7.8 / 12.9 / 17.7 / 15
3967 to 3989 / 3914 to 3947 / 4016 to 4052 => 4.3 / 11.3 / 17.8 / 14.2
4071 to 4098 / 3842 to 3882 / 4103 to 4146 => -1.4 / 13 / 17.7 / 17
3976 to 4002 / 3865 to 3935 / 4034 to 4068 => -0.5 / 12.5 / 17.4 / 15.4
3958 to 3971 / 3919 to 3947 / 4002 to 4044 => 4.5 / 10.7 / 18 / 13.3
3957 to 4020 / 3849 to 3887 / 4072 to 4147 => 3.6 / 12.8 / 17.6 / 15.2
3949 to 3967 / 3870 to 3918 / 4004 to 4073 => 3.2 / 13.2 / 17.7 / 15.2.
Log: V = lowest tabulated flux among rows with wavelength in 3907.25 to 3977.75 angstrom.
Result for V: 4.251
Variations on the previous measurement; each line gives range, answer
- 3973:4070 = 9.831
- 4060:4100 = 13.77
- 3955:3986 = 5.201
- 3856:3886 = 9.248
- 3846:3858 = 10.4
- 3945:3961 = 12.36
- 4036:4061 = 14.91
